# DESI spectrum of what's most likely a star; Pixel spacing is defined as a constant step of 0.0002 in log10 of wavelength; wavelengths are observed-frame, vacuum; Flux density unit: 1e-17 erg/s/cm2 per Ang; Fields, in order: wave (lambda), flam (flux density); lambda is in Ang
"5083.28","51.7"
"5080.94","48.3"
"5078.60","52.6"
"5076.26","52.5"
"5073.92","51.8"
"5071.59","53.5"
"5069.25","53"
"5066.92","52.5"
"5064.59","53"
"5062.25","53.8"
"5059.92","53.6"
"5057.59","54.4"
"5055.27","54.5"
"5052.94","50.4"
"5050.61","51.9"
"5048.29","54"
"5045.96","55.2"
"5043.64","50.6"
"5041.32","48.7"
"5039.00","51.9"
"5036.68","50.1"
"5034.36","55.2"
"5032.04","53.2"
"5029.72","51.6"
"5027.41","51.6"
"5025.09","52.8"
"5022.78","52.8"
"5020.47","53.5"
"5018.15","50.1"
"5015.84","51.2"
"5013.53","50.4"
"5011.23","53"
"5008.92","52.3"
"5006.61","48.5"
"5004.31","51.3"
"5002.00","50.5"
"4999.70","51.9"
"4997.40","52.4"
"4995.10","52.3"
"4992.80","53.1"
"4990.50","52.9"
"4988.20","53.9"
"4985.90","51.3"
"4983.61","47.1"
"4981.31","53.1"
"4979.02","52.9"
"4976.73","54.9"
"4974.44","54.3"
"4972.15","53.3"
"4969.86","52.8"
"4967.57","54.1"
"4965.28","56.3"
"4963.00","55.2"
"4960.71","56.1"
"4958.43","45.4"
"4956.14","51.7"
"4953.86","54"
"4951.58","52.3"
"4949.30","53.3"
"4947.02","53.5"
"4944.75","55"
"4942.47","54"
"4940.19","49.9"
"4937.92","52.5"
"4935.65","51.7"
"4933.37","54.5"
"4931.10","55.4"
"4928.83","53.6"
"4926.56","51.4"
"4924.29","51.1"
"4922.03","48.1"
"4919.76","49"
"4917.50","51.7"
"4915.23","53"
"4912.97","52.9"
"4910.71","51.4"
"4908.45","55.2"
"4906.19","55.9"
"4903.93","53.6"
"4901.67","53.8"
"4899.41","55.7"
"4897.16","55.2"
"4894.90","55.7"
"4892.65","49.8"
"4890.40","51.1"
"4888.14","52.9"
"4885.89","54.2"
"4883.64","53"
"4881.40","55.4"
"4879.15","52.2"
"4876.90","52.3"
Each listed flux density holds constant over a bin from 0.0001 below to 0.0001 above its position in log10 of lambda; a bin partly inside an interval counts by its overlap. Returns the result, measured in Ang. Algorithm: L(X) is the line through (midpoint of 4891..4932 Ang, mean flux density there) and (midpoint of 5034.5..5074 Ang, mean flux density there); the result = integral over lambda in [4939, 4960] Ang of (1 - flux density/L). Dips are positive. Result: 0.2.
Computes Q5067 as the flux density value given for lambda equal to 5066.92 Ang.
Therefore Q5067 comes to 52.5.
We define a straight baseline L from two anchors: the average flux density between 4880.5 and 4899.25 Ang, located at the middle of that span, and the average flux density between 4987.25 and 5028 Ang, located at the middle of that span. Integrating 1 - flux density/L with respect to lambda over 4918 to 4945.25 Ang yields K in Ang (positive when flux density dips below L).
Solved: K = 0.4 Ang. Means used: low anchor 53.5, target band 52.1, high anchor 51.9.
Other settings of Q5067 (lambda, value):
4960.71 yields 56.1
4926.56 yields 51.4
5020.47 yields 53.5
